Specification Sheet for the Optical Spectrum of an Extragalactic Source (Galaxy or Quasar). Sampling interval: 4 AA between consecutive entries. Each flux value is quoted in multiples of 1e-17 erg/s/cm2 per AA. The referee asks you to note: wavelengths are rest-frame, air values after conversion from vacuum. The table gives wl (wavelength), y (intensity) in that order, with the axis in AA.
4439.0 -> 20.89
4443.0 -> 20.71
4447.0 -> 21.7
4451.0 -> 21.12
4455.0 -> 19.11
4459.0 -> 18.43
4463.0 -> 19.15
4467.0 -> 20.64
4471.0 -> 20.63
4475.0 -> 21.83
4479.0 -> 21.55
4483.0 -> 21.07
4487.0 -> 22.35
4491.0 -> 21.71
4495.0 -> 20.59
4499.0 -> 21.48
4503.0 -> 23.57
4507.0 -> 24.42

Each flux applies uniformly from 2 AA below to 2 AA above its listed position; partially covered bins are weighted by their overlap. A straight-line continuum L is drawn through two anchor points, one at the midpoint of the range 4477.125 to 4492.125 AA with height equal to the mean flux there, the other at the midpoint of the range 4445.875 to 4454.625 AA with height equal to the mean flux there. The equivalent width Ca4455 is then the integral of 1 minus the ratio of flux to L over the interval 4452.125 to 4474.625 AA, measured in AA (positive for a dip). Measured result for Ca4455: 1.5 AA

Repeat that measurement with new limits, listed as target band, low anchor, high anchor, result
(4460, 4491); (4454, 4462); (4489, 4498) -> -1.6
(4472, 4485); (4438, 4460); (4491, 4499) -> -0.4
